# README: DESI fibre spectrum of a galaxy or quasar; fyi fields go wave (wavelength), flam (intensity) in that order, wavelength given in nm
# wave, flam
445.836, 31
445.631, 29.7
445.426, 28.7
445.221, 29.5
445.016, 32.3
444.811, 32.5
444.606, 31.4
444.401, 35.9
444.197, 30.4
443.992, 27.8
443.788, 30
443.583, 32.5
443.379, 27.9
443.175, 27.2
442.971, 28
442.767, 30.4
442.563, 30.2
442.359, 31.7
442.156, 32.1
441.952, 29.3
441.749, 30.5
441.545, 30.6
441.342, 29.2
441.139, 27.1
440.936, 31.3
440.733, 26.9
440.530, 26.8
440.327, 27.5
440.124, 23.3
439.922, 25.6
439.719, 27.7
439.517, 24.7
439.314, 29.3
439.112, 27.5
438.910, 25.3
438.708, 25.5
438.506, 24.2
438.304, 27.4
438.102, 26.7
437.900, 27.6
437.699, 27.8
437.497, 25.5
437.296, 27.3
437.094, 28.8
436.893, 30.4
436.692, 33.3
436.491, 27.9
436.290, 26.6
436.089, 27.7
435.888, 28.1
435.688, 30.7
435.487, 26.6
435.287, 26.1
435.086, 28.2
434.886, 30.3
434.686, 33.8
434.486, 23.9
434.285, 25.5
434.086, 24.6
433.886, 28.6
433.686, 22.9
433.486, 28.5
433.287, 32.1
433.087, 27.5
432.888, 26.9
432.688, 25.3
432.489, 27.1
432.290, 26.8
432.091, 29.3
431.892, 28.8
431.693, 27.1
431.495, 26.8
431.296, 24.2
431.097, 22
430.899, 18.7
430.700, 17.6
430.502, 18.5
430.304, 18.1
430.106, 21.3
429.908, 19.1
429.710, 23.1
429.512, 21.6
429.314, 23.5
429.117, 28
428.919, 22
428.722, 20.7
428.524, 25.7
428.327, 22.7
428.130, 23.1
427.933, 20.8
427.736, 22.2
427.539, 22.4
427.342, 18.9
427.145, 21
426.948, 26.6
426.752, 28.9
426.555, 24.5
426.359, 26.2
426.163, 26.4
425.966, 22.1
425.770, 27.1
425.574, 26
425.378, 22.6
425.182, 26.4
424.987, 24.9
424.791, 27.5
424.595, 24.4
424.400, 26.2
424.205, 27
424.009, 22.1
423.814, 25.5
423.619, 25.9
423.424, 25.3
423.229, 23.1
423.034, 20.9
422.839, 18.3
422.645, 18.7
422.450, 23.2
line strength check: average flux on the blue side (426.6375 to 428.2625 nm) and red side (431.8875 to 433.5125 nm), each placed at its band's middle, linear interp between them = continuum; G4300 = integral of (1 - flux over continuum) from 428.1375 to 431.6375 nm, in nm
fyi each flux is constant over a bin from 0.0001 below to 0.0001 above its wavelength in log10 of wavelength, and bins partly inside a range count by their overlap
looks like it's 0.44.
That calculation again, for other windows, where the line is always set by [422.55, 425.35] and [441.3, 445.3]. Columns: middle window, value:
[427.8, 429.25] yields 0.13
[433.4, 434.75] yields 0.04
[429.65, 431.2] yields 0.38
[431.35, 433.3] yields -0.05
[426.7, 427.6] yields 0.06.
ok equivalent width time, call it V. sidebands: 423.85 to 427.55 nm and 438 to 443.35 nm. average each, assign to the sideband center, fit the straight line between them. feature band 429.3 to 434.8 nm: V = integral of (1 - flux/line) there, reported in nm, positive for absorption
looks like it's 0.29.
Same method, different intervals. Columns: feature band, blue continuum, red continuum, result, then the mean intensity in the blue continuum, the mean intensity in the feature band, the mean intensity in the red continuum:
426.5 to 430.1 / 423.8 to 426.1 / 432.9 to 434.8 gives 0.42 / 25.2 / 23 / 27.5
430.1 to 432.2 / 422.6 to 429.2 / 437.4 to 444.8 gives 0.21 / 24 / 23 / 28.5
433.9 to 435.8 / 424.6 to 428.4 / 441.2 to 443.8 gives -0.04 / 24.2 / 27.8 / 29.9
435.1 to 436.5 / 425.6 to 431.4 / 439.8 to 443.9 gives -0.09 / 22.7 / 27.7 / 28.9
